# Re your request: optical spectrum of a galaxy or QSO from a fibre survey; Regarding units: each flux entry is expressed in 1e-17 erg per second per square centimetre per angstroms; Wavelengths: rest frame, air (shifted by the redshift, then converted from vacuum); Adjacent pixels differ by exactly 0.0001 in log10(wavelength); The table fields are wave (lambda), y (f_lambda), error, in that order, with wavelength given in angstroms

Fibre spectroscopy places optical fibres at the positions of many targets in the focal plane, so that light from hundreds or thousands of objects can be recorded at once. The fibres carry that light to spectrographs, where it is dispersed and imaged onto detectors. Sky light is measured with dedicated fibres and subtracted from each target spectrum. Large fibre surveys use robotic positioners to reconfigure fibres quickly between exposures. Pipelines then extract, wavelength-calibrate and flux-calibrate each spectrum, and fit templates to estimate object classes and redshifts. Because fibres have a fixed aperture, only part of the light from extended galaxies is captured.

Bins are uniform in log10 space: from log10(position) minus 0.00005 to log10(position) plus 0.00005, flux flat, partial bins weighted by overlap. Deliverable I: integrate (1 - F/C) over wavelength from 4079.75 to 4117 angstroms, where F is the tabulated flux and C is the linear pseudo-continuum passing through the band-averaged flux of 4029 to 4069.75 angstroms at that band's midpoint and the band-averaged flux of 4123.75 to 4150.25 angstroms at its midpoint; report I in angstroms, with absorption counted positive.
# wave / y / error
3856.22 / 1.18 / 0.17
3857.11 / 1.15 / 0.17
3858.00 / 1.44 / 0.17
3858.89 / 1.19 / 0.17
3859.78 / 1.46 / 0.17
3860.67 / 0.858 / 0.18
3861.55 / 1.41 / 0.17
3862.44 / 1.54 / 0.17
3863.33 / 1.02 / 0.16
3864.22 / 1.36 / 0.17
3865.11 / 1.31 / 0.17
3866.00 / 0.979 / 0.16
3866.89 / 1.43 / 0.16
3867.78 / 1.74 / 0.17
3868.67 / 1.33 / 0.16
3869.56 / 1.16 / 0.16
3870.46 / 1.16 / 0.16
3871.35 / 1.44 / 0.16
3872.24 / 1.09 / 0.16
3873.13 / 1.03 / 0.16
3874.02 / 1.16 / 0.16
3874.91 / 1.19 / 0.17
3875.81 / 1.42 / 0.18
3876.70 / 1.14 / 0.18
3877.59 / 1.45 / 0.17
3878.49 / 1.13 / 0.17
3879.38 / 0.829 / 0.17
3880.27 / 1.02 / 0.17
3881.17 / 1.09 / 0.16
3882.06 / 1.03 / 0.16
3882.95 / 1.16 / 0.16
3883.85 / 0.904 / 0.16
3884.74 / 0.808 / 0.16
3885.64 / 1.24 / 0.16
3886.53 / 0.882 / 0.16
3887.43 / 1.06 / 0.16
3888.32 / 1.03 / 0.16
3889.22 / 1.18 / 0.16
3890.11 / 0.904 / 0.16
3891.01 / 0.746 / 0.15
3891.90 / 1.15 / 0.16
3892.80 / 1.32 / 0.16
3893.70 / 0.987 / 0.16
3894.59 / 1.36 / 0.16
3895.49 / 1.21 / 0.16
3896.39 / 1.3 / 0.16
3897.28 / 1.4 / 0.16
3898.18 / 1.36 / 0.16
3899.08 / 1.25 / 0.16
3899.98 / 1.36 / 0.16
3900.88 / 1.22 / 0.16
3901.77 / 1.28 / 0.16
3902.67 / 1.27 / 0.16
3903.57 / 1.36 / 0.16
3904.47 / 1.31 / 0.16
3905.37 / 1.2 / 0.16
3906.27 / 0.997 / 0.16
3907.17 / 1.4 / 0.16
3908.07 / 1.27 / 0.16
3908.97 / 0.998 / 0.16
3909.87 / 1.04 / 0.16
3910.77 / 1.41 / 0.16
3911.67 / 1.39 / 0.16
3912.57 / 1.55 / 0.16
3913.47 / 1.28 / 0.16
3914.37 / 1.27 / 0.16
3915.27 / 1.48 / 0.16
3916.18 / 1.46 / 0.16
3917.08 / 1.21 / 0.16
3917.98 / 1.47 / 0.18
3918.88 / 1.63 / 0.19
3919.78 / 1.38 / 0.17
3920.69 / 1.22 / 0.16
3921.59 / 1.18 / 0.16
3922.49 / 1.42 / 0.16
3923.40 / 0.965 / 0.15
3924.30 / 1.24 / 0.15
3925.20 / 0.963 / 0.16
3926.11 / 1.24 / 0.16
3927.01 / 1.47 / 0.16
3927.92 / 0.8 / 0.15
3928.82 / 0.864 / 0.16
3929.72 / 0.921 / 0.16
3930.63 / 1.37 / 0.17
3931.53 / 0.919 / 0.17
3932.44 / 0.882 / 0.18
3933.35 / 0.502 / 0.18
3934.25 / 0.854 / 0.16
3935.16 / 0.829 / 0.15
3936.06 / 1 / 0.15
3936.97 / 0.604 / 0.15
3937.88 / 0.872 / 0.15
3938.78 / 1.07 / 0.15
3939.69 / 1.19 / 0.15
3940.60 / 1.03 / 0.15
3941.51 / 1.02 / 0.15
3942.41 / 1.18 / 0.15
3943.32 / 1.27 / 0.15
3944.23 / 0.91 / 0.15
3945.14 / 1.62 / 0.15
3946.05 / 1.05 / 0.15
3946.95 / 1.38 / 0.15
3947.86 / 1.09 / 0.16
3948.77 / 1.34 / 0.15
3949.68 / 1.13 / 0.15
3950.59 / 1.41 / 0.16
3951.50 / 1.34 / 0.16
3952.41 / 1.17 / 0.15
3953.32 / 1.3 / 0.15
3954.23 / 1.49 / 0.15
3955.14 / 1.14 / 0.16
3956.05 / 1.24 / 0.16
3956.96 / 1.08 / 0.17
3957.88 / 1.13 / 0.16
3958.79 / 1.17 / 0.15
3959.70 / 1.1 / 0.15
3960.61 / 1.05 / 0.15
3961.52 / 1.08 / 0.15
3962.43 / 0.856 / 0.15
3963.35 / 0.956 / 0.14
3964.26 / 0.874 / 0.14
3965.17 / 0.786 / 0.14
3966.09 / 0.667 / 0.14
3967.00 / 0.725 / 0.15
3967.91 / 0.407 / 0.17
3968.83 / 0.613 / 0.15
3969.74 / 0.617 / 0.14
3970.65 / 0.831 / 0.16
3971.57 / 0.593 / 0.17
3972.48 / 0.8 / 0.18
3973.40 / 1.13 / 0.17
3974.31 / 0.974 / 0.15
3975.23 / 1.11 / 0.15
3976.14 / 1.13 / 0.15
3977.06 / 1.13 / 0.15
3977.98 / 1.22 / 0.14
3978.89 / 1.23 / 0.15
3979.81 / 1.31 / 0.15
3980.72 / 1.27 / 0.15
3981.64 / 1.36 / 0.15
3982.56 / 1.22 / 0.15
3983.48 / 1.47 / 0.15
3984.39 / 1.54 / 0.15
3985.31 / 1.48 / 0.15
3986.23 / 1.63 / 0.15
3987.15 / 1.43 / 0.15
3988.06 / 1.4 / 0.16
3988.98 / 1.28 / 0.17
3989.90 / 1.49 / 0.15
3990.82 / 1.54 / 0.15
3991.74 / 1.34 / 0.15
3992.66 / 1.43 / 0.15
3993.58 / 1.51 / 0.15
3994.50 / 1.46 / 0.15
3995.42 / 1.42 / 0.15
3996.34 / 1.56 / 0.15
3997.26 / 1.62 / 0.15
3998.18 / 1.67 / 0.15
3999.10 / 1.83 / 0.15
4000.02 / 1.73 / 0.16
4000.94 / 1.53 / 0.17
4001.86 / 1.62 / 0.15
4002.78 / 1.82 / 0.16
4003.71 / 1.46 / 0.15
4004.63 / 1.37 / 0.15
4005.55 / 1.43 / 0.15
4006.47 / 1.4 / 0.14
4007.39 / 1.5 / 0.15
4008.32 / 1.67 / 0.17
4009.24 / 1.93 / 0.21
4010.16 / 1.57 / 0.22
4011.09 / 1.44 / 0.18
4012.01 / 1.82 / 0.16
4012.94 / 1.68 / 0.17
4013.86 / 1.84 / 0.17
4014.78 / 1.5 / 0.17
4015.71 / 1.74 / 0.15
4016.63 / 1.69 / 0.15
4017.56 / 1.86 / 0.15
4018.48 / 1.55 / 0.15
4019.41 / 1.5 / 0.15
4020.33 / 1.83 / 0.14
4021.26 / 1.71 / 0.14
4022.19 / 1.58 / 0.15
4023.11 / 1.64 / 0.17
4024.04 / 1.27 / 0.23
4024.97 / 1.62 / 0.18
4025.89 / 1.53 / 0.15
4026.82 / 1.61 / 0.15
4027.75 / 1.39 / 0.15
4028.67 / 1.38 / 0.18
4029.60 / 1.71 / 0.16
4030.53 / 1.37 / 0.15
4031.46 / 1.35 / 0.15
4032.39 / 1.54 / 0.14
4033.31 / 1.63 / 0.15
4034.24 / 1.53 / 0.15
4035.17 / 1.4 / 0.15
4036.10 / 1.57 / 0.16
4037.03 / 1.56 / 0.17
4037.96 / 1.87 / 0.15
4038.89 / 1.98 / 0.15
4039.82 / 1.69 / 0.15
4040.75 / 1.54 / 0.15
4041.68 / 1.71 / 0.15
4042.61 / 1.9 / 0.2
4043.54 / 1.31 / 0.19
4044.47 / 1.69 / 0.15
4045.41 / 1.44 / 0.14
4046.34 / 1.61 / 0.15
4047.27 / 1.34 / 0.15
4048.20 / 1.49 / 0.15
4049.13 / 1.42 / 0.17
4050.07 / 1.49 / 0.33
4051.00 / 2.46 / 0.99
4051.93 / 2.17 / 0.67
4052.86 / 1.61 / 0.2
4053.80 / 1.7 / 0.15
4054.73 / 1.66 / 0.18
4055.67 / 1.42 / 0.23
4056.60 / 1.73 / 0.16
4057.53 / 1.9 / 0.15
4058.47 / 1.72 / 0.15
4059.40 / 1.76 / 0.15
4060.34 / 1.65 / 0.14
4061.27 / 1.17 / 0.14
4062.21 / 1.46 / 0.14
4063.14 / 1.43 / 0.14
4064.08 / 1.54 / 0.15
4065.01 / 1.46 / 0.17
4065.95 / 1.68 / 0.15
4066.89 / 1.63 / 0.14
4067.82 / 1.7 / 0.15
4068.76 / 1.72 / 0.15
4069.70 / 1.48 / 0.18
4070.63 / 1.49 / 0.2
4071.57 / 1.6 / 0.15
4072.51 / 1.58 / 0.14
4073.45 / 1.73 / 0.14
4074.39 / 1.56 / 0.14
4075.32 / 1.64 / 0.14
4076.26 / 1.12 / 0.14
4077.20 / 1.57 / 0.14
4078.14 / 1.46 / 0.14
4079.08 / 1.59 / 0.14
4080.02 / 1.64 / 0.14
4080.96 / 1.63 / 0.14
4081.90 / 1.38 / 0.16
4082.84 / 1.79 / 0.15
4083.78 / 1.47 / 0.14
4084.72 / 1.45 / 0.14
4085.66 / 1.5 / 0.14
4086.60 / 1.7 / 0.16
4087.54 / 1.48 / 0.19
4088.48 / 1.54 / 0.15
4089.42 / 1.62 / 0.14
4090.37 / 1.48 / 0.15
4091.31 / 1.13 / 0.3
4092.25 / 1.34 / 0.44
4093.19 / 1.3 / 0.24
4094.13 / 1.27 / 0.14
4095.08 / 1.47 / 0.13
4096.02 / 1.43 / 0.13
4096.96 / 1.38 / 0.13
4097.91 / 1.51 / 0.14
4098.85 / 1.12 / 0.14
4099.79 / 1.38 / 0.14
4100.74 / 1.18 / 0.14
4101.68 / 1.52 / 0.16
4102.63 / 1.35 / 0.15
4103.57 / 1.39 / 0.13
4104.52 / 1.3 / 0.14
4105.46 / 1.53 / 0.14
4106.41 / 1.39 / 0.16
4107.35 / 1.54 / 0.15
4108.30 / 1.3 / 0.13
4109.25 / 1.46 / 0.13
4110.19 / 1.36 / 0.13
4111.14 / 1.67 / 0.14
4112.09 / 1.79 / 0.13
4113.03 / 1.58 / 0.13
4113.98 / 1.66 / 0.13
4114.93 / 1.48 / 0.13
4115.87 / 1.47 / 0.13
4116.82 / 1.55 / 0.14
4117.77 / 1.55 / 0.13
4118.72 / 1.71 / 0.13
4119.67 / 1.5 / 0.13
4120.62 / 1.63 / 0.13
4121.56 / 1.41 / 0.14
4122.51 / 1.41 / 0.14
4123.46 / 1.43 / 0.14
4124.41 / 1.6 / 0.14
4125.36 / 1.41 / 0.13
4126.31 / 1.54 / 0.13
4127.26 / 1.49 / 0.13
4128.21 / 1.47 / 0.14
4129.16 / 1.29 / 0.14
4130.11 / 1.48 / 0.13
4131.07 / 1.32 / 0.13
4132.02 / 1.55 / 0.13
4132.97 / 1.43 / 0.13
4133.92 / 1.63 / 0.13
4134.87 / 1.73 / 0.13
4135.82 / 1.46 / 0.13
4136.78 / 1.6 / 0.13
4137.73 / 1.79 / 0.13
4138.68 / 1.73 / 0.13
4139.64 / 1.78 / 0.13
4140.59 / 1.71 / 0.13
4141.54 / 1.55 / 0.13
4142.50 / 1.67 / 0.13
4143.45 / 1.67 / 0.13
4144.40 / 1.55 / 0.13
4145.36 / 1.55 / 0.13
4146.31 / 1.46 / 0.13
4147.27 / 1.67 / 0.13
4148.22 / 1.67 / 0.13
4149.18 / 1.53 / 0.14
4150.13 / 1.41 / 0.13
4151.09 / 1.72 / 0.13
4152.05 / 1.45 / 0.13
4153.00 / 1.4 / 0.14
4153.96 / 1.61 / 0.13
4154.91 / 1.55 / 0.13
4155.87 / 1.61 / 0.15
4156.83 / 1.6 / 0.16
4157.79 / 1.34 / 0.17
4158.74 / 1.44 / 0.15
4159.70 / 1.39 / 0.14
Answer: 3.0 angstroms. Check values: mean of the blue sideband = 1.62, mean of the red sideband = 1.56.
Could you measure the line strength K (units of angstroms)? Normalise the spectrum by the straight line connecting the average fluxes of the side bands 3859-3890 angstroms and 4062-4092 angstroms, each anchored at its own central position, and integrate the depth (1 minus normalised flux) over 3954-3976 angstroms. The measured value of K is 6.66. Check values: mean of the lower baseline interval 1.17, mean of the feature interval 0.931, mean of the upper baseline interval 1.54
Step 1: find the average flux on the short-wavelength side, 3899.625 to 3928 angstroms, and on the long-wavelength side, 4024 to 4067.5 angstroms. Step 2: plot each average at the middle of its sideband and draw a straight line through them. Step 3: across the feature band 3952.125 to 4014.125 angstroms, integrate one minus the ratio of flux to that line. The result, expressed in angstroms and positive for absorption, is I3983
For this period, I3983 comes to 7.09 angstroms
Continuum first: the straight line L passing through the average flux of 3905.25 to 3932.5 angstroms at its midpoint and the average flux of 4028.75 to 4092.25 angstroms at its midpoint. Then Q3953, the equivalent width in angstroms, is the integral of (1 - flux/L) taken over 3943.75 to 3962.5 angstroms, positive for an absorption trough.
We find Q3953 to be 1.6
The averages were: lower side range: 1.23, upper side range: 1.58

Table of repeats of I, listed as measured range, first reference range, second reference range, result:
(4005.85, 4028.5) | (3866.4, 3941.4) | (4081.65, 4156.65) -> -4.6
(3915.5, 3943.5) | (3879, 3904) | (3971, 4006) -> 2.9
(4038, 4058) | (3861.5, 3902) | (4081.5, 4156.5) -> -3.9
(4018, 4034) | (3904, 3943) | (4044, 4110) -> -1.6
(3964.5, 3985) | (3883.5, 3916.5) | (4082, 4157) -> 4.7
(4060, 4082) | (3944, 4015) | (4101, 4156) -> -1.5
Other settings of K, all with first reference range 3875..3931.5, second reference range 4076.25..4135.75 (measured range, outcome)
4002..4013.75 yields -2.3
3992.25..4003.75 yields -2.3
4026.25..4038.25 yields -1.3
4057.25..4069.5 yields -1.5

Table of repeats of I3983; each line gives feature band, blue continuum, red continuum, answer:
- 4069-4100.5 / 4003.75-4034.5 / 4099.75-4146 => 1.3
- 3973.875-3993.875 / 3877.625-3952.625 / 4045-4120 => -0.4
